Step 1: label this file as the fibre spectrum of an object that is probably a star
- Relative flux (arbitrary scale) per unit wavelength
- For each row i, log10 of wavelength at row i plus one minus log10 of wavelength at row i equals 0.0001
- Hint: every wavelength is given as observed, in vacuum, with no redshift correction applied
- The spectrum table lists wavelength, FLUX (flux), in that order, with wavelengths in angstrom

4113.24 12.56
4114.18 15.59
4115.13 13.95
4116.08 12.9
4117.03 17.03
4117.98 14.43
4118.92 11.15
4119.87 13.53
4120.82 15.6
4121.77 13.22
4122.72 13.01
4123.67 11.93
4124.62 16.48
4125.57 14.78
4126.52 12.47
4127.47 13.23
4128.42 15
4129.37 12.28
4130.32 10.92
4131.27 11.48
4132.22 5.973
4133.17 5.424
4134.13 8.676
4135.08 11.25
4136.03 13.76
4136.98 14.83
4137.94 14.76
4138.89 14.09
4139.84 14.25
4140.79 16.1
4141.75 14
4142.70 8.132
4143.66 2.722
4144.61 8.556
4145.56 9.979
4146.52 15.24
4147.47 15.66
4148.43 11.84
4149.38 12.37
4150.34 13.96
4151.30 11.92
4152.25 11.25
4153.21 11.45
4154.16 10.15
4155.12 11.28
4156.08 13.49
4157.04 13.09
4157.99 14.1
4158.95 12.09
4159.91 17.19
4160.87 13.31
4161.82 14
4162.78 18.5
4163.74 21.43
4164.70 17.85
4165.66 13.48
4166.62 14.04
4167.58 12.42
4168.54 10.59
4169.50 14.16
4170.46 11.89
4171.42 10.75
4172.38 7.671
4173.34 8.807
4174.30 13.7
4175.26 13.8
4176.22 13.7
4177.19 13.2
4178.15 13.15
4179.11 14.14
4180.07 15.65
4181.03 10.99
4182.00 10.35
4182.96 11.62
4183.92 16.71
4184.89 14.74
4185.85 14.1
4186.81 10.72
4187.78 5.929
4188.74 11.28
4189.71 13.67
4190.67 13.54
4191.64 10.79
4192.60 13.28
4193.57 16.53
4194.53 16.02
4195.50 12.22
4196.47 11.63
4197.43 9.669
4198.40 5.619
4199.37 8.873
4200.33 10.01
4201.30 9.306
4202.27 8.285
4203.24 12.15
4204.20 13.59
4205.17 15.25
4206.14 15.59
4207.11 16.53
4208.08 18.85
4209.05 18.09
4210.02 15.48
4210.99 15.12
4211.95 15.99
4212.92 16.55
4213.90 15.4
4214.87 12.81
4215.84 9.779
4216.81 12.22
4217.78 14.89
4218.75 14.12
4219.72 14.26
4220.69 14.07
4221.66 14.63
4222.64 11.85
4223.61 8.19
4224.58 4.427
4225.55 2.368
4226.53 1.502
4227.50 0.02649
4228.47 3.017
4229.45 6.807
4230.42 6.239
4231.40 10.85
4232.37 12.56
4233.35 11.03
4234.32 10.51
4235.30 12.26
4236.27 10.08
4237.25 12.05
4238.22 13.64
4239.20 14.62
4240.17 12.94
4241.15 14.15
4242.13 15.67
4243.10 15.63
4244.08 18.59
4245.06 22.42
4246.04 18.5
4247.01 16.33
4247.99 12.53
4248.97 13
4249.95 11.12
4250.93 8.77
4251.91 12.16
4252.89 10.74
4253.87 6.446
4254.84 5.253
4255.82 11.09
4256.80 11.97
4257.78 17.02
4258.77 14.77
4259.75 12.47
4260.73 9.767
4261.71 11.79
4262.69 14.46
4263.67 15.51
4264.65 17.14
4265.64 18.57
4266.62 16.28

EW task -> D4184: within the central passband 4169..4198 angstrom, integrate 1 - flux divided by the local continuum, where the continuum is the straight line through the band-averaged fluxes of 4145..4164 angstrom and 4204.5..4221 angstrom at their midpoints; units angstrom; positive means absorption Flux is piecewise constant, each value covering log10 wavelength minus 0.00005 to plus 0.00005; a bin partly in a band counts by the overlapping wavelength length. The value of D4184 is 3.6 angstrom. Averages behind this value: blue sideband 13.5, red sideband 15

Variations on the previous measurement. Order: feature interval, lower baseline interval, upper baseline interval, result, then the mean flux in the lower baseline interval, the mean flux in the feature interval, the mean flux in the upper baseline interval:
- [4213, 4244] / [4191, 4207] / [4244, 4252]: 6.2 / 11.9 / 10.9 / 14.8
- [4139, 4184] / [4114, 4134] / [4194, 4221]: 0.6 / 12.8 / 12.8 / 13.3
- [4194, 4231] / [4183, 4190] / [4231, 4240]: 2.5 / 12.4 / 11.4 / 12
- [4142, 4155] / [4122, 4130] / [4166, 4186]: 2.1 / 13.6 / 11.1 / 12.7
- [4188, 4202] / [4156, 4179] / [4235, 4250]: 2.6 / 13.6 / 11.4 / 14.7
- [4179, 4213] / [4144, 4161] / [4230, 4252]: -0.1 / 12.5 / 13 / 13.3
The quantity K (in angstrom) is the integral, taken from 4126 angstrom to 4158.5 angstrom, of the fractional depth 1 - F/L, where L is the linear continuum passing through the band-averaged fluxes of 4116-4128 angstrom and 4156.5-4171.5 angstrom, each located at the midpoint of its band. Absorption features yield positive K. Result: 5.16 angstrom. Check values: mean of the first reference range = 13.9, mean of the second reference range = 14.4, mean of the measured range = 11.9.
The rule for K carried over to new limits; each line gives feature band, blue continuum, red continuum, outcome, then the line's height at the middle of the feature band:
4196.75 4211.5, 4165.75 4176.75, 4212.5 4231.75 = -3.4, 10.5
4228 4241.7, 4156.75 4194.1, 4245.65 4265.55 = 2.1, 12.8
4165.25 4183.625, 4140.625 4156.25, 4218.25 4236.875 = -2.9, 10.7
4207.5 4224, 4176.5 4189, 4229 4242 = -3.3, 11.9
